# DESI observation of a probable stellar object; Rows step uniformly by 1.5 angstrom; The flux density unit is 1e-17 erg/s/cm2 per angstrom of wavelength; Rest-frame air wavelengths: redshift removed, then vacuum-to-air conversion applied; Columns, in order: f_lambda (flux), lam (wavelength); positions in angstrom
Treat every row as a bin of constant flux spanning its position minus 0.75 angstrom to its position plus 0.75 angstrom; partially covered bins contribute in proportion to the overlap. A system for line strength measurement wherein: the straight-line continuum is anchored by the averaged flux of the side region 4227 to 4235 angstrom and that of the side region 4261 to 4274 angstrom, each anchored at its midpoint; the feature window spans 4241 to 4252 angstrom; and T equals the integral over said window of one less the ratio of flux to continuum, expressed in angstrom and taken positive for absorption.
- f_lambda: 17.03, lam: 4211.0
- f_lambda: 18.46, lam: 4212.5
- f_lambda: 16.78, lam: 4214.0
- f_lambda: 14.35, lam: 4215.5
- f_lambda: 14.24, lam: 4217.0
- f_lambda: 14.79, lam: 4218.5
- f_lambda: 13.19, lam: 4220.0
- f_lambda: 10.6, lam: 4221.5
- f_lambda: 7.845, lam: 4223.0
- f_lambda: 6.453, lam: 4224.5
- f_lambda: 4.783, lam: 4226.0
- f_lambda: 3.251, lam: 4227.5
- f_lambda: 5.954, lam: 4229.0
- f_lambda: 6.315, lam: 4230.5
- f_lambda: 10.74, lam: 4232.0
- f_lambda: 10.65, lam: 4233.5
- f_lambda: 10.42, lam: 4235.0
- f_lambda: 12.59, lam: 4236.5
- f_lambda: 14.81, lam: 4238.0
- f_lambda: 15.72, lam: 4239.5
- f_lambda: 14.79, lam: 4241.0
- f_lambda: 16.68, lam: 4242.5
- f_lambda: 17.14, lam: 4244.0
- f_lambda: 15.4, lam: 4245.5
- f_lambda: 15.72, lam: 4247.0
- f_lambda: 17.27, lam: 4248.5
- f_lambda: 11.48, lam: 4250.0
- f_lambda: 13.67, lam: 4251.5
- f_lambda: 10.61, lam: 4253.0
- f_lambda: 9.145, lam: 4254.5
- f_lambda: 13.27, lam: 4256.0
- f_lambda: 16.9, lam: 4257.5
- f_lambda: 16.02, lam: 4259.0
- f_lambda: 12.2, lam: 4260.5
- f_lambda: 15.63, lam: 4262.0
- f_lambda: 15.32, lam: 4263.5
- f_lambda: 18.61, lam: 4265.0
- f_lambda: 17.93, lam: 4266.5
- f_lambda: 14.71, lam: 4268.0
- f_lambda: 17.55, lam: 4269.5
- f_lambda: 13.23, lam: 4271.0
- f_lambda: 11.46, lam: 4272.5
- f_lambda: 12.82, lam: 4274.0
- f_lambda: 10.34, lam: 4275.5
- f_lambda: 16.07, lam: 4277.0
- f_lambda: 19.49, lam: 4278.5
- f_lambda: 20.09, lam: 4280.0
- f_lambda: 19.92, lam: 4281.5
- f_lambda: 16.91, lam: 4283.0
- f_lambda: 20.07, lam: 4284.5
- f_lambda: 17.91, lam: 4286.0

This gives -4.5 angstrom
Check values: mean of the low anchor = 7.8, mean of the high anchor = 15.3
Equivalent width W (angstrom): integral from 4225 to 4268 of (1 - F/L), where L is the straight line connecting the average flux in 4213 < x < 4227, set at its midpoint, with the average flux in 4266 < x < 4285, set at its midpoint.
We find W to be 2.7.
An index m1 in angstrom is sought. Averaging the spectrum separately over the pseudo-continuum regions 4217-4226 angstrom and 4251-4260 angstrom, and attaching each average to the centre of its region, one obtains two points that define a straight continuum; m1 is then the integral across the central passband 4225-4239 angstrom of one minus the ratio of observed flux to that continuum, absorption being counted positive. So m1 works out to 3.05 angstrom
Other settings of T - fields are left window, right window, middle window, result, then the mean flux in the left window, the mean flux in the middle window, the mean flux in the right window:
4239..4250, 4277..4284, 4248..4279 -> 5.3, 15.8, 14.4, 18.8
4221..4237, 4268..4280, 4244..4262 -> -3.8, 8.04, 14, 14.8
